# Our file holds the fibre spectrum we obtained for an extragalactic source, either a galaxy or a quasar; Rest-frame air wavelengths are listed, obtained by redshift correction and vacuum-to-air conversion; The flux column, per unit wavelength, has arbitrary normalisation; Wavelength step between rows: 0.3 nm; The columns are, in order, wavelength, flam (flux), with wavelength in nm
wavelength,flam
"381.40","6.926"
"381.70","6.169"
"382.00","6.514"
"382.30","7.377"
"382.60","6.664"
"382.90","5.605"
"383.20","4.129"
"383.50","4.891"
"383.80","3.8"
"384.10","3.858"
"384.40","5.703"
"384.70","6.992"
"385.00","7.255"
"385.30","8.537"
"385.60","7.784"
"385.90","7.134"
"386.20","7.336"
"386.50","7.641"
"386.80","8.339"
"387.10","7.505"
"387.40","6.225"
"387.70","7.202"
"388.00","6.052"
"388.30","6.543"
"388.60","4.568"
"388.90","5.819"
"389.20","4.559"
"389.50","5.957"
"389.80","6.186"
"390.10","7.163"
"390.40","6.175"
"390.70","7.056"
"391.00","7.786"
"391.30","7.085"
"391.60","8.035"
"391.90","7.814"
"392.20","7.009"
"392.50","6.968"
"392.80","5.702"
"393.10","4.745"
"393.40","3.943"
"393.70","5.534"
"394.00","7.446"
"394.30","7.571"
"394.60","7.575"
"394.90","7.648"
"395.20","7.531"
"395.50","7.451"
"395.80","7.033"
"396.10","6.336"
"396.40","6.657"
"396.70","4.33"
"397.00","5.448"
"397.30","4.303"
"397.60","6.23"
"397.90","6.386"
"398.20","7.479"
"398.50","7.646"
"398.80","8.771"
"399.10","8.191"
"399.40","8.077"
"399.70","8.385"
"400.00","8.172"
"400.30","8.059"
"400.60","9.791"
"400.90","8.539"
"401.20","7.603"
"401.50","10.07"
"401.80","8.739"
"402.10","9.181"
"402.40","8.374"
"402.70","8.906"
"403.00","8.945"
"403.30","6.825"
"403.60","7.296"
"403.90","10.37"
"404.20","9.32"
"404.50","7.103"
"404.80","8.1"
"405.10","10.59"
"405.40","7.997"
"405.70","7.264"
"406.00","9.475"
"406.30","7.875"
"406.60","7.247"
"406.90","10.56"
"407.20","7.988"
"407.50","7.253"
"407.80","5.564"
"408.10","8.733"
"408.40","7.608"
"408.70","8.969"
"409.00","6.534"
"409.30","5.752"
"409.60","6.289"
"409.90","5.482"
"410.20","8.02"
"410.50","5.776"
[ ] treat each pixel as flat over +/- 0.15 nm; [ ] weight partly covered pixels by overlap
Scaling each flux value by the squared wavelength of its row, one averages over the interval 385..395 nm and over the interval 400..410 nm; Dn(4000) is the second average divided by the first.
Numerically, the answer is 1.3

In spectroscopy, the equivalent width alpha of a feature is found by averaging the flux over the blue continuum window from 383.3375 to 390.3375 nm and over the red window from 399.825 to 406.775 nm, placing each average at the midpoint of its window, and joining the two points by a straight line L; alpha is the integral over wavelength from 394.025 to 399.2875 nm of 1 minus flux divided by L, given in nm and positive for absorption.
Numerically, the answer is 0.53 nm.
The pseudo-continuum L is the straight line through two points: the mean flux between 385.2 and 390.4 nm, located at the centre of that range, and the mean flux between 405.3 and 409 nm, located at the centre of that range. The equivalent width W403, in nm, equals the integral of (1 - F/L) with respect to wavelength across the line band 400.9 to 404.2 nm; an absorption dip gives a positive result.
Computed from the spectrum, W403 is -0.42 nm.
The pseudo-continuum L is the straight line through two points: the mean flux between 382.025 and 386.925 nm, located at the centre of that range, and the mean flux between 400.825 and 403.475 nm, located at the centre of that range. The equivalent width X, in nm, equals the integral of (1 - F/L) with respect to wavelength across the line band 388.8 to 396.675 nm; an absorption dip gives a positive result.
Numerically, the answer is 0.86 nm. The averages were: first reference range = 6.43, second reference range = 8.56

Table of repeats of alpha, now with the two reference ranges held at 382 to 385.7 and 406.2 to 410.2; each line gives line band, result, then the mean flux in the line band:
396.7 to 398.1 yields 0.26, 5.52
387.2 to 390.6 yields 0.13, 6.08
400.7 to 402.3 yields -0.41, 8.84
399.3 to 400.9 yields -0.36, 8.51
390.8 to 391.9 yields -0.20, 7.63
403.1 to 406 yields -0.48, 8.39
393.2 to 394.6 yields 0.08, 6.23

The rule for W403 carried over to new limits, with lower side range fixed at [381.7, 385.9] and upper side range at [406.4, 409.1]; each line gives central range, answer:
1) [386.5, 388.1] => -0.195 nm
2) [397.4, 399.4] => -0.065 nm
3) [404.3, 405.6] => -0.133 nm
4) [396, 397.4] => 0.324 nm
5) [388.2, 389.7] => 0.235 nm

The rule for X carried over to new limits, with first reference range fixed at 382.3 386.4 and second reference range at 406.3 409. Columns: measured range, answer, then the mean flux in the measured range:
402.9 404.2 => -0.144 nm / 8.45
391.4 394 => 0.188 nm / 6.31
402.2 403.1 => -0.145 nm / 8.75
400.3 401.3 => -0.163 nm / 8.61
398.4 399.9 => -0.196 nm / 8.23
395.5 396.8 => 0.137 nm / 6.31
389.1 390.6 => 0.116 nm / 6.09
